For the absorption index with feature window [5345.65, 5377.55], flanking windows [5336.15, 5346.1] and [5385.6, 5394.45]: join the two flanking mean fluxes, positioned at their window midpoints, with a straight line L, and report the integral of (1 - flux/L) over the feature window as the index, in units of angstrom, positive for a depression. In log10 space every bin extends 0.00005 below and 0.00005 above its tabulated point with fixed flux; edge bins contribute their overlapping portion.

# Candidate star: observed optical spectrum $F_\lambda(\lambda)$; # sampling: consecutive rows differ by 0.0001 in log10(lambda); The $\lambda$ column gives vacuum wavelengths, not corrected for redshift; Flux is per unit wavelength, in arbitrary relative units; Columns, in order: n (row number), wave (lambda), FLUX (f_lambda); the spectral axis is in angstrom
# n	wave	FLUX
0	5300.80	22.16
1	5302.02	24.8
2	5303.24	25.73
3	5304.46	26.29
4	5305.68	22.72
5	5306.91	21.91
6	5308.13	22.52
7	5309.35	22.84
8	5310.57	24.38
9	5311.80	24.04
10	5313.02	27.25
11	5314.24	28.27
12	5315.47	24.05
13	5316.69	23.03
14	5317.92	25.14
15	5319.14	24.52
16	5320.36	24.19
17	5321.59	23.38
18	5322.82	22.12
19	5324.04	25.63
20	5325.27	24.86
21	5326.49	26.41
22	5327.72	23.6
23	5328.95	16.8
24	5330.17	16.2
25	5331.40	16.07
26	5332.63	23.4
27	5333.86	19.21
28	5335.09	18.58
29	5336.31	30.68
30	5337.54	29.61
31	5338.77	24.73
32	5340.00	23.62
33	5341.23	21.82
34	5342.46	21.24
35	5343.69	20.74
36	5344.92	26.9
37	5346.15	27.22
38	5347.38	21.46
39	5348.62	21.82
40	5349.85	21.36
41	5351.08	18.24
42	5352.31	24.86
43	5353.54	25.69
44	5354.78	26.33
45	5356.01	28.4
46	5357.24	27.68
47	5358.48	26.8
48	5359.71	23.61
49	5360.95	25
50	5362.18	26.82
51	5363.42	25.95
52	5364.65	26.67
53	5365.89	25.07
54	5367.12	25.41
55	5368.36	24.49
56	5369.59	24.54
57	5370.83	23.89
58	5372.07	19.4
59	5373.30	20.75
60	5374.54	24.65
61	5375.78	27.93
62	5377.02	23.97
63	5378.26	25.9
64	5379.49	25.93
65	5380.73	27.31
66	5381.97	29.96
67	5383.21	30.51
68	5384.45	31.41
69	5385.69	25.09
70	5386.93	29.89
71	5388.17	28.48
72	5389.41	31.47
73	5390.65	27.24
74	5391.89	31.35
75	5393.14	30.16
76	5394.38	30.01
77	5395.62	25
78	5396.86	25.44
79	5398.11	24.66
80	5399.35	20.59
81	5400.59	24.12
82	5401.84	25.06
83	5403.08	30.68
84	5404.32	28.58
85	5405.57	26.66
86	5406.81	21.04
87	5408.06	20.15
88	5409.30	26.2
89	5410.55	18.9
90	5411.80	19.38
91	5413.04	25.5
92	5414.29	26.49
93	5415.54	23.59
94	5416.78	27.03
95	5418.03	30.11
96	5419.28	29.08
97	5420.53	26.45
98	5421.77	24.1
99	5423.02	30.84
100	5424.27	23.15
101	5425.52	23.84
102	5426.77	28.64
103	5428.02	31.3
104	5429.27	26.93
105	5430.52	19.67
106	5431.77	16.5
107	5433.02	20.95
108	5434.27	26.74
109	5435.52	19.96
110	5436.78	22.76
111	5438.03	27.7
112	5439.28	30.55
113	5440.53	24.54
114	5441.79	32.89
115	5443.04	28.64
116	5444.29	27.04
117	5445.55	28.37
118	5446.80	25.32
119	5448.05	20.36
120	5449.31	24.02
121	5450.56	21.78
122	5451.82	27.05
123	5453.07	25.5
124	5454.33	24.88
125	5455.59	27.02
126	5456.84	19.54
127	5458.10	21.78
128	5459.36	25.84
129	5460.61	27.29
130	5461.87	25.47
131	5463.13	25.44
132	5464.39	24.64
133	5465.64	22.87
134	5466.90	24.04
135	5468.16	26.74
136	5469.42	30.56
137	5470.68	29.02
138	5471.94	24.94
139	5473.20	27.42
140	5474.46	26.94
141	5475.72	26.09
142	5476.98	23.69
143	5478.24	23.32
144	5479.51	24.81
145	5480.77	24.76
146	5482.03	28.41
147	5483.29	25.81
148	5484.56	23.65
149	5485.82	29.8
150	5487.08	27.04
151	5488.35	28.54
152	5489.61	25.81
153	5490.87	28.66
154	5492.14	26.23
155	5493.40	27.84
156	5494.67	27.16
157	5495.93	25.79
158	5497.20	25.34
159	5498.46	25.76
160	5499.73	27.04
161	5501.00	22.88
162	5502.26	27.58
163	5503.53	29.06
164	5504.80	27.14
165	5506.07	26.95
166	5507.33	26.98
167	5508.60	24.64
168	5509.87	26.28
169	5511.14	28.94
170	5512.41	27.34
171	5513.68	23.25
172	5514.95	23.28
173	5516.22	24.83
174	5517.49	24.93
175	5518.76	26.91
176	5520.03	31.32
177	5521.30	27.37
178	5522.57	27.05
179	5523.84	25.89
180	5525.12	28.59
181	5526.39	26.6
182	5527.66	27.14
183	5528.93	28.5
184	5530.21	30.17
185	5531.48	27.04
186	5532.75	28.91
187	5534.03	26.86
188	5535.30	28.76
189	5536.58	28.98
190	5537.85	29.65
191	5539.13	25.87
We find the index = 2.6 angstrom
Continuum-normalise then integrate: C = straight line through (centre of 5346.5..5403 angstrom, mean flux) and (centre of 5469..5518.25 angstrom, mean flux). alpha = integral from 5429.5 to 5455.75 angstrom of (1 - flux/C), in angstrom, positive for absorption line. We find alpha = 1.3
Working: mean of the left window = 25.8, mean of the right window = 26.4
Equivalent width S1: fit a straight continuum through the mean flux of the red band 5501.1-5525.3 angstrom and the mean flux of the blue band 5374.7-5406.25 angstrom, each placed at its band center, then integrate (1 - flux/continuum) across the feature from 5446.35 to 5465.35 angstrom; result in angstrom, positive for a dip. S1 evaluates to 1.9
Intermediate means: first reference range 27.4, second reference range 26.6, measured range 24.4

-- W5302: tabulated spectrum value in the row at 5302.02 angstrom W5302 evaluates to 24.8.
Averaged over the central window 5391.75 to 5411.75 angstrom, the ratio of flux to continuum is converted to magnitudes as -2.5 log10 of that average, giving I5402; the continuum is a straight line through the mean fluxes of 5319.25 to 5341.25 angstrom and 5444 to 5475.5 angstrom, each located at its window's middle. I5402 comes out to -0.04 mag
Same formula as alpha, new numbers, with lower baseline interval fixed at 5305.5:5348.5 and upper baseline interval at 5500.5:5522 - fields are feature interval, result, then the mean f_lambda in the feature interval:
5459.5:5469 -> 0.1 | 25.4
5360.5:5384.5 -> -1.5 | 25.7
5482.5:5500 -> -0.4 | 26.8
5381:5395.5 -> -2.9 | 29.4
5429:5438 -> 1.1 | 22.1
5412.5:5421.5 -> -0.7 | 26.8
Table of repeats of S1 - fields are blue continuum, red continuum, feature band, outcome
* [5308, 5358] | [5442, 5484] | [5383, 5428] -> -3.2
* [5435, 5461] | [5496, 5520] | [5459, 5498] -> -0.7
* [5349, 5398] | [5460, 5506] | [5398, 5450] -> 2.0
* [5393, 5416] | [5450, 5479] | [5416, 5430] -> -1.3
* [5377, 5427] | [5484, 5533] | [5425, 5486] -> 2.9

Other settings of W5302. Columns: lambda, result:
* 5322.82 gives 22.12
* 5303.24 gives 25.73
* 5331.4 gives 16.07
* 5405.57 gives 26.66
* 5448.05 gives 20.36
